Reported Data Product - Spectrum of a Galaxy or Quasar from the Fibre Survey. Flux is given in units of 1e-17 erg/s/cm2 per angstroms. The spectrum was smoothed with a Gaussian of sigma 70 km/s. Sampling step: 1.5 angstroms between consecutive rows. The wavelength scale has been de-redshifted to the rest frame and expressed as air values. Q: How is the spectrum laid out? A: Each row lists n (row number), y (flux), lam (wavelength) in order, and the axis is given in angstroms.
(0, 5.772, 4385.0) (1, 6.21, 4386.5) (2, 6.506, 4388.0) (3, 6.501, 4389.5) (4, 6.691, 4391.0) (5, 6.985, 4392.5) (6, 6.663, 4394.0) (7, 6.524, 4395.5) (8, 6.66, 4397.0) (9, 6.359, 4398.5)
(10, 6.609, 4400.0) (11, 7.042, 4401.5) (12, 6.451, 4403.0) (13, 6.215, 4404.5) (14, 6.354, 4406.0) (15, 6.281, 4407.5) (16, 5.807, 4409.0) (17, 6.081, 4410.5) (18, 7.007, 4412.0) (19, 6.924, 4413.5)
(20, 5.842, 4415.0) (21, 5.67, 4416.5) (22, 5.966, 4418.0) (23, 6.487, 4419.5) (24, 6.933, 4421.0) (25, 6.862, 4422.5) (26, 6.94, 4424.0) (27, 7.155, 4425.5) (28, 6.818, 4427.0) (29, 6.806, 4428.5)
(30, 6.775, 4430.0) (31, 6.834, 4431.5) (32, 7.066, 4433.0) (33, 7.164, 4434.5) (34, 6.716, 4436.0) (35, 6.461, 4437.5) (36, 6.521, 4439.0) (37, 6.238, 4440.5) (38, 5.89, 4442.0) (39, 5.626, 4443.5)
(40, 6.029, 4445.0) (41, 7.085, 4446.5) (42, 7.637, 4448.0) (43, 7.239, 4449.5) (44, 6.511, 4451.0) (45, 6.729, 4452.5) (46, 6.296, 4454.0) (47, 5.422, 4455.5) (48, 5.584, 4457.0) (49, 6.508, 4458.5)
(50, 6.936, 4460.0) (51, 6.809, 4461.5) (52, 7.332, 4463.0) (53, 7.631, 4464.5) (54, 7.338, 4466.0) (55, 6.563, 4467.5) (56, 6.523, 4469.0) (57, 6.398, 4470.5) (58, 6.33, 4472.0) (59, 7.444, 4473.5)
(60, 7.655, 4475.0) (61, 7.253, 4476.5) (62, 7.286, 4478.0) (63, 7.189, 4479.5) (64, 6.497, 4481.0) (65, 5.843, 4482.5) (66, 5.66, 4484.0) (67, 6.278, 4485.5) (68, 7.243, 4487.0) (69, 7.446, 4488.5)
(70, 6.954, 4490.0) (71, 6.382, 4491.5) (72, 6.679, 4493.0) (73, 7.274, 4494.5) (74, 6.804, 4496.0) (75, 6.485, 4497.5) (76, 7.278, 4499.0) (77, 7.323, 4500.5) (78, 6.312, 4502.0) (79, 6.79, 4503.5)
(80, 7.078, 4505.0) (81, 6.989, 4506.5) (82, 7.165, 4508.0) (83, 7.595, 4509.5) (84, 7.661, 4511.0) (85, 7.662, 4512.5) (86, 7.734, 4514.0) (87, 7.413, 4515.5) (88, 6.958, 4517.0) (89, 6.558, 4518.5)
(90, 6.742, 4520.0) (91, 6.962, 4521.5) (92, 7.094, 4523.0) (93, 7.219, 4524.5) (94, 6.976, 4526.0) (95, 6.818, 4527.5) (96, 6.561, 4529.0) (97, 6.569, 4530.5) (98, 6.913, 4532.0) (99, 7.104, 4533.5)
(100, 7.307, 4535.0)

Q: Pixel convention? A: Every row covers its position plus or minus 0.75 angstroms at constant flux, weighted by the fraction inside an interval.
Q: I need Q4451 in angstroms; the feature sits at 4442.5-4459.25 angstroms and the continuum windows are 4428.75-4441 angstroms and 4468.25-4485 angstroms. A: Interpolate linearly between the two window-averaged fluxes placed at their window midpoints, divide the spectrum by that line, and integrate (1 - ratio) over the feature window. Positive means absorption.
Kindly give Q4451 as 0.8 angstroms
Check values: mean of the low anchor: 6.74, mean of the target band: 6.42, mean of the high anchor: 6.73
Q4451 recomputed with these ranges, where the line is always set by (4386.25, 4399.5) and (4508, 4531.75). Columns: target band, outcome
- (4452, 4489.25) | 0.9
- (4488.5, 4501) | 0.1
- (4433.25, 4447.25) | 0.7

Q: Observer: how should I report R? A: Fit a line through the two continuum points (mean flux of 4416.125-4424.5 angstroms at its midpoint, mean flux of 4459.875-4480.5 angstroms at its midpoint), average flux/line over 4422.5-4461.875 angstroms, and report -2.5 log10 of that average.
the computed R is 0.020 mag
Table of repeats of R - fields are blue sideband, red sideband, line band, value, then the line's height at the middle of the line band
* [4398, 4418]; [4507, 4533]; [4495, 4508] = 0.010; 6.97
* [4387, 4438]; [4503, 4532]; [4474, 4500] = 0.014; 6.94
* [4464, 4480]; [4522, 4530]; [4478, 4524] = 0.006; 6.98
